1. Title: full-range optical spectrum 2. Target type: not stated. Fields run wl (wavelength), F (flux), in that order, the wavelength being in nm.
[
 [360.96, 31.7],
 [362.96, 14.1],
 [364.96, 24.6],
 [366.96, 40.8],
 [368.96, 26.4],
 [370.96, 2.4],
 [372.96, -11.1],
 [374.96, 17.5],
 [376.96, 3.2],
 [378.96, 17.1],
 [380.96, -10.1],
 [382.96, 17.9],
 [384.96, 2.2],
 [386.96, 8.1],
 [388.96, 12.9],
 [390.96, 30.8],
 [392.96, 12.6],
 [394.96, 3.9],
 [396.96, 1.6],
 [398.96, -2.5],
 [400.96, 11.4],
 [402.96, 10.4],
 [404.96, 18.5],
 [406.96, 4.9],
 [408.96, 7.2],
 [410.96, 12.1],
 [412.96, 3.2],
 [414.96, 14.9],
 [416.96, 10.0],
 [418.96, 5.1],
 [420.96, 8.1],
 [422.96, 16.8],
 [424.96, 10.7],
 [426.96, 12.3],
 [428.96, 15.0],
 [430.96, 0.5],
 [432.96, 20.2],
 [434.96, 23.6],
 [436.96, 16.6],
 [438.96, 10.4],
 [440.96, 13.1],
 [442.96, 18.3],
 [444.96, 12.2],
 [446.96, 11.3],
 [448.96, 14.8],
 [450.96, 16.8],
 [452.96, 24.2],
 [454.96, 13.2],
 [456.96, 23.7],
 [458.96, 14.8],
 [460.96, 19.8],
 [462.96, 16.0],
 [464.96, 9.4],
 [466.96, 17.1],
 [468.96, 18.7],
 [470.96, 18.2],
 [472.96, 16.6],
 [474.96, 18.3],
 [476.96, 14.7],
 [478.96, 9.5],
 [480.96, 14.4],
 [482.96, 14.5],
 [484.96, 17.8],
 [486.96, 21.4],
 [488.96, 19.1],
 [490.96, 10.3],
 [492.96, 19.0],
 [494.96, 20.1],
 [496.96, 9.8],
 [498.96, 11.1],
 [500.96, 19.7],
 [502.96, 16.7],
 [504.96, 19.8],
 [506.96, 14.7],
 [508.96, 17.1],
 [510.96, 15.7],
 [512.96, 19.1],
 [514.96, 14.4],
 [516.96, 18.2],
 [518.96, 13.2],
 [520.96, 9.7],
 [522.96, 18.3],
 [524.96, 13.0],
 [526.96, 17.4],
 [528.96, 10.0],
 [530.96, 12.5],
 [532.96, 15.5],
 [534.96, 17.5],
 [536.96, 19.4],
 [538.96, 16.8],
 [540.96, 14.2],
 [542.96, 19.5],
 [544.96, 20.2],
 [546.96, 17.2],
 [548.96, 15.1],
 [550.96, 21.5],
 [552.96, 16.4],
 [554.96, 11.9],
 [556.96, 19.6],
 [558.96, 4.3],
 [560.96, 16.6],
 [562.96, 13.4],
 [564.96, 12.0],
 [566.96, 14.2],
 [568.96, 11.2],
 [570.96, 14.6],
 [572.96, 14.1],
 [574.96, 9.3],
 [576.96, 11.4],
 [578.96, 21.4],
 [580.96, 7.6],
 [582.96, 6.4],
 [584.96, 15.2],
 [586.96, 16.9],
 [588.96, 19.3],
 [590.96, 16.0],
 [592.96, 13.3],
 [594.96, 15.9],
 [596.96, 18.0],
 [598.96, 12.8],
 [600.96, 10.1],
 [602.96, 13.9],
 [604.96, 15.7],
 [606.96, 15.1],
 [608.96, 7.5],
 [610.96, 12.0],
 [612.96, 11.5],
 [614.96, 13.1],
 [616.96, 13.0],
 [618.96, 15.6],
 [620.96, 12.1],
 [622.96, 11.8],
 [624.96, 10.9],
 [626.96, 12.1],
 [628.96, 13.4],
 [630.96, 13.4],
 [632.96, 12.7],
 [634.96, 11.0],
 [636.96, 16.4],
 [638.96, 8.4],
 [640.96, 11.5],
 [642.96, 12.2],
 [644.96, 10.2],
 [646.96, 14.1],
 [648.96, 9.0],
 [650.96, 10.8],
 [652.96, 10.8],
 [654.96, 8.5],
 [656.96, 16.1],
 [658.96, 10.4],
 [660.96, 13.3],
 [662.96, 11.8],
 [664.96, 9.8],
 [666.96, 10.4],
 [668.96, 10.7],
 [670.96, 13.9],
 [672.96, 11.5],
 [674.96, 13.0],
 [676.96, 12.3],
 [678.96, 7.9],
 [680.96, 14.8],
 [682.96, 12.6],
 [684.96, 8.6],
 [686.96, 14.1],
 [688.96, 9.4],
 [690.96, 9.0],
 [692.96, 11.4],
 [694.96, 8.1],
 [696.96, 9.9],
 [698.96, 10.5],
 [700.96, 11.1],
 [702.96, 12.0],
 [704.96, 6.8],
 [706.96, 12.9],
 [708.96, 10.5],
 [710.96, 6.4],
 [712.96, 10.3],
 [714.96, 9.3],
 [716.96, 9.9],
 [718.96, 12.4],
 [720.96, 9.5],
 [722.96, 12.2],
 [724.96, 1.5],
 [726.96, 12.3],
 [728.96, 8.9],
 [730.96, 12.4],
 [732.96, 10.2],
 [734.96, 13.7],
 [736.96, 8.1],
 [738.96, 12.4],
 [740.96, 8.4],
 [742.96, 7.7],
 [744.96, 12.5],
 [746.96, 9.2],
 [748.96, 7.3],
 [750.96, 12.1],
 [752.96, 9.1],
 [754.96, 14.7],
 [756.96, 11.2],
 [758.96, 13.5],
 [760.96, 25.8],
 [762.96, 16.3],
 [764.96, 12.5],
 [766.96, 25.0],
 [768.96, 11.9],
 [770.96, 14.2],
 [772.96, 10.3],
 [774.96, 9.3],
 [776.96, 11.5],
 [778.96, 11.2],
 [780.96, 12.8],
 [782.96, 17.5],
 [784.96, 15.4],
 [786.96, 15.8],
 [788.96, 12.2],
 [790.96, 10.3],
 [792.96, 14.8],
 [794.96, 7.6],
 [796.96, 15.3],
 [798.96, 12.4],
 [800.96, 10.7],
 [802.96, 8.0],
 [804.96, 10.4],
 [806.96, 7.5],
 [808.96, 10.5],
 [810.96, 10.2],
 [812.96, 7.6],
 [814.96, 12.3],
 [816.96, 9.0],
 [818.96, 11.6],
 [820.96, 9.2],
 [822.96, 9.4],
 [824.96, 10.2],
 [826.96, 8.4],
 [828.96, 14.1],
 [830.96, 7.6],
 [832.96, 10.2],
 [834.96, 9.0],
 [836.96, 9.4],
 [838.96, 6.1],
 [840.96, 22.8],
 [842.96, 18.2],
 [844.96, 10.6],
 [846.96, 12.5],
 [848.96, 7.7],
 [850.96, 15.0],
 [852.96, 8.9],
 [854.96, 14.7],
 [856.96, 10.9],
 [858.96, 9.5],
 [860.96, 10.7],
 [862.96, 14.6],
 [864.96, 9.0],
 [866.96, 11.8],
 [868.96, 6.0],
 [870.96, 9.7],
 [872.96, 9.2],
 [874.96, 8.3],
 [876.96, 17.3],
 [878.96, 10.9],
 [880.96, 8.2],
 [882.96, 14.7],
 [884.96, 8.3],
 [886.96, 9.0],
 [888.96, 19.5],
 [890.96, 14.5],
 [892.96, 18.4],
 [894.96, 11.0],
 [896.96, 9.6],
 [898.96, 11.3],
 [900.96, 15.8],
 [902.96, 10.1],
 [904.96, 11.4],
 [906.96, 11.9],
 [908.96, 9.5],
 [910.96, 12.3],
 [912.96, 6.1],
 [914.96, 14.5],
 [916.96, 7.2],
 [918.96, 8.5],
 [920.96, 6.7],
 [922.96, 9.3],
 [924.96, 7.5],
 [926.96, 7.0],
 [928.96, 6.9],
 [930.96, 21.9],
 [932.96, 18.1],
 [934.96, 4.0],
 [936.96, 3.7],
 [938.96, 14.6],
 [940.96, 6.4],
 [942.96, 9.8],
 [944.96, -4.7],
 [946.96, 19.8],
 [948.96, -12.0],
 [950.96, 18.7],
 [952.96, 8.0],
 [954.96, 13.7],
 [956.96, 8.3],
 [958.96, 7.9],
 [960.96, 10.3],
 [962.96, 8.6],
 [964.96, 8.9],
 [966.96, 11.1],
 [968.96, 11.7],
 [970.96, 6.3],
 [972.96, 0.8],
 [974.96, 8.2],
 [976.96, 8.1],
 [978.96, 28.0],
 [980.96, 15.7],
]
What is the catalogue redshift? 0.17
